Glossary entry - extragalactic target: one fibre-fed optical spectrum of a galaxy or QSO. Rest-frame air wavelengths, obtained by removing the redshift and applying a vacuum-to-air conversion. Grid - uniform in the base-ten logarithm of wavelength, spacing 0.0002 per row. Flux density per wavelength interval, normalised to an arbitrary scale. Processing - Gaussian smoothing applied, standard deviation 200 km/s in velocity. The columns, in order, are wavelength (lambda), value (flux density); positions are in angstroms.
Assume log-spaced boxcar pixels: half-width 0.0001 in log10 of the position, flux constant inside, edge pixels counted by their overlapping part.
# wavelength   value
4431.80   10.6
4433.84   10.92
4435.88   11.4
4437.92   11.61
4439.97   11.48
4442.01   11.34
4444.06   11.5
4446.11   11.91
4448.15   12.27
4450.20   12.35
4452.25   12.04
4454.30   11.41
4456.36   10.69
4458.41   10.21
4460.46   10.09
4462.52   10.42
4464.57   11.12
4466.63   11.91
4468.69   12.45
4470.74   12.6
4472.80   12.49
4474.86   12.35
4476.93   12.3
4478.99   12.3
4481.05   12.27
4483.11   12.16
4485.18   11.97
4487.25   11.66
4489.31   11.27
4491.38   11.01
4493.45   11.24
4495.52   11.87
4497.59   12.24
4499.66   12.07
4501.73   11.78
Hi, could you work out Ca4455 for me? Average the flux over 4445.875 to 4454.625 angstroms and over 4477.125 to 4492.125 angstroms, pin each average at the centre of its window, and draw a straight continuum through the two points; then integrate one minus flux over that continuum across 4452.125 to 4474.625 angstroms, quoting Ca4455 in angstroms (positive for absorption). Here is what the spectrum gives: 1.07 angstroms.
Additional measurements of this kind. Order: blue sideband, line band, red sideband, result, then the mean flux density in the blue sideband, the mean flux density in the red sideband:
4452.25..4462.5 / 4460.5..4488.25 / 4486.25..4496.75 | -2.1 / 10.7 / 11.4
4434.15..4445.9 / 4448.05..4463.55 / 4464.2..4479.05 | 0.9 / 11.5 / 12.2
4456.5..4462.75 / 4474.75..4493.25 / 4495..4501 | -0.8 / 10.3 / 12.1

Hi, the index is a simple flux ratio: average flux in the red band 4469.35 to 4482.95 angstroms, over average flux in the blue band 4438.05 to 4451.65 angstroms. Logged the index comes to 1.0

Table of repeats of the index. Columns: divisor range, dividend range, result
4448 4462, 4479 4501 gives 1.05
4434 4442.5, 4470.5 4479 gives 1.09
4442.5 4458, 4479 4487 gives 1.04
